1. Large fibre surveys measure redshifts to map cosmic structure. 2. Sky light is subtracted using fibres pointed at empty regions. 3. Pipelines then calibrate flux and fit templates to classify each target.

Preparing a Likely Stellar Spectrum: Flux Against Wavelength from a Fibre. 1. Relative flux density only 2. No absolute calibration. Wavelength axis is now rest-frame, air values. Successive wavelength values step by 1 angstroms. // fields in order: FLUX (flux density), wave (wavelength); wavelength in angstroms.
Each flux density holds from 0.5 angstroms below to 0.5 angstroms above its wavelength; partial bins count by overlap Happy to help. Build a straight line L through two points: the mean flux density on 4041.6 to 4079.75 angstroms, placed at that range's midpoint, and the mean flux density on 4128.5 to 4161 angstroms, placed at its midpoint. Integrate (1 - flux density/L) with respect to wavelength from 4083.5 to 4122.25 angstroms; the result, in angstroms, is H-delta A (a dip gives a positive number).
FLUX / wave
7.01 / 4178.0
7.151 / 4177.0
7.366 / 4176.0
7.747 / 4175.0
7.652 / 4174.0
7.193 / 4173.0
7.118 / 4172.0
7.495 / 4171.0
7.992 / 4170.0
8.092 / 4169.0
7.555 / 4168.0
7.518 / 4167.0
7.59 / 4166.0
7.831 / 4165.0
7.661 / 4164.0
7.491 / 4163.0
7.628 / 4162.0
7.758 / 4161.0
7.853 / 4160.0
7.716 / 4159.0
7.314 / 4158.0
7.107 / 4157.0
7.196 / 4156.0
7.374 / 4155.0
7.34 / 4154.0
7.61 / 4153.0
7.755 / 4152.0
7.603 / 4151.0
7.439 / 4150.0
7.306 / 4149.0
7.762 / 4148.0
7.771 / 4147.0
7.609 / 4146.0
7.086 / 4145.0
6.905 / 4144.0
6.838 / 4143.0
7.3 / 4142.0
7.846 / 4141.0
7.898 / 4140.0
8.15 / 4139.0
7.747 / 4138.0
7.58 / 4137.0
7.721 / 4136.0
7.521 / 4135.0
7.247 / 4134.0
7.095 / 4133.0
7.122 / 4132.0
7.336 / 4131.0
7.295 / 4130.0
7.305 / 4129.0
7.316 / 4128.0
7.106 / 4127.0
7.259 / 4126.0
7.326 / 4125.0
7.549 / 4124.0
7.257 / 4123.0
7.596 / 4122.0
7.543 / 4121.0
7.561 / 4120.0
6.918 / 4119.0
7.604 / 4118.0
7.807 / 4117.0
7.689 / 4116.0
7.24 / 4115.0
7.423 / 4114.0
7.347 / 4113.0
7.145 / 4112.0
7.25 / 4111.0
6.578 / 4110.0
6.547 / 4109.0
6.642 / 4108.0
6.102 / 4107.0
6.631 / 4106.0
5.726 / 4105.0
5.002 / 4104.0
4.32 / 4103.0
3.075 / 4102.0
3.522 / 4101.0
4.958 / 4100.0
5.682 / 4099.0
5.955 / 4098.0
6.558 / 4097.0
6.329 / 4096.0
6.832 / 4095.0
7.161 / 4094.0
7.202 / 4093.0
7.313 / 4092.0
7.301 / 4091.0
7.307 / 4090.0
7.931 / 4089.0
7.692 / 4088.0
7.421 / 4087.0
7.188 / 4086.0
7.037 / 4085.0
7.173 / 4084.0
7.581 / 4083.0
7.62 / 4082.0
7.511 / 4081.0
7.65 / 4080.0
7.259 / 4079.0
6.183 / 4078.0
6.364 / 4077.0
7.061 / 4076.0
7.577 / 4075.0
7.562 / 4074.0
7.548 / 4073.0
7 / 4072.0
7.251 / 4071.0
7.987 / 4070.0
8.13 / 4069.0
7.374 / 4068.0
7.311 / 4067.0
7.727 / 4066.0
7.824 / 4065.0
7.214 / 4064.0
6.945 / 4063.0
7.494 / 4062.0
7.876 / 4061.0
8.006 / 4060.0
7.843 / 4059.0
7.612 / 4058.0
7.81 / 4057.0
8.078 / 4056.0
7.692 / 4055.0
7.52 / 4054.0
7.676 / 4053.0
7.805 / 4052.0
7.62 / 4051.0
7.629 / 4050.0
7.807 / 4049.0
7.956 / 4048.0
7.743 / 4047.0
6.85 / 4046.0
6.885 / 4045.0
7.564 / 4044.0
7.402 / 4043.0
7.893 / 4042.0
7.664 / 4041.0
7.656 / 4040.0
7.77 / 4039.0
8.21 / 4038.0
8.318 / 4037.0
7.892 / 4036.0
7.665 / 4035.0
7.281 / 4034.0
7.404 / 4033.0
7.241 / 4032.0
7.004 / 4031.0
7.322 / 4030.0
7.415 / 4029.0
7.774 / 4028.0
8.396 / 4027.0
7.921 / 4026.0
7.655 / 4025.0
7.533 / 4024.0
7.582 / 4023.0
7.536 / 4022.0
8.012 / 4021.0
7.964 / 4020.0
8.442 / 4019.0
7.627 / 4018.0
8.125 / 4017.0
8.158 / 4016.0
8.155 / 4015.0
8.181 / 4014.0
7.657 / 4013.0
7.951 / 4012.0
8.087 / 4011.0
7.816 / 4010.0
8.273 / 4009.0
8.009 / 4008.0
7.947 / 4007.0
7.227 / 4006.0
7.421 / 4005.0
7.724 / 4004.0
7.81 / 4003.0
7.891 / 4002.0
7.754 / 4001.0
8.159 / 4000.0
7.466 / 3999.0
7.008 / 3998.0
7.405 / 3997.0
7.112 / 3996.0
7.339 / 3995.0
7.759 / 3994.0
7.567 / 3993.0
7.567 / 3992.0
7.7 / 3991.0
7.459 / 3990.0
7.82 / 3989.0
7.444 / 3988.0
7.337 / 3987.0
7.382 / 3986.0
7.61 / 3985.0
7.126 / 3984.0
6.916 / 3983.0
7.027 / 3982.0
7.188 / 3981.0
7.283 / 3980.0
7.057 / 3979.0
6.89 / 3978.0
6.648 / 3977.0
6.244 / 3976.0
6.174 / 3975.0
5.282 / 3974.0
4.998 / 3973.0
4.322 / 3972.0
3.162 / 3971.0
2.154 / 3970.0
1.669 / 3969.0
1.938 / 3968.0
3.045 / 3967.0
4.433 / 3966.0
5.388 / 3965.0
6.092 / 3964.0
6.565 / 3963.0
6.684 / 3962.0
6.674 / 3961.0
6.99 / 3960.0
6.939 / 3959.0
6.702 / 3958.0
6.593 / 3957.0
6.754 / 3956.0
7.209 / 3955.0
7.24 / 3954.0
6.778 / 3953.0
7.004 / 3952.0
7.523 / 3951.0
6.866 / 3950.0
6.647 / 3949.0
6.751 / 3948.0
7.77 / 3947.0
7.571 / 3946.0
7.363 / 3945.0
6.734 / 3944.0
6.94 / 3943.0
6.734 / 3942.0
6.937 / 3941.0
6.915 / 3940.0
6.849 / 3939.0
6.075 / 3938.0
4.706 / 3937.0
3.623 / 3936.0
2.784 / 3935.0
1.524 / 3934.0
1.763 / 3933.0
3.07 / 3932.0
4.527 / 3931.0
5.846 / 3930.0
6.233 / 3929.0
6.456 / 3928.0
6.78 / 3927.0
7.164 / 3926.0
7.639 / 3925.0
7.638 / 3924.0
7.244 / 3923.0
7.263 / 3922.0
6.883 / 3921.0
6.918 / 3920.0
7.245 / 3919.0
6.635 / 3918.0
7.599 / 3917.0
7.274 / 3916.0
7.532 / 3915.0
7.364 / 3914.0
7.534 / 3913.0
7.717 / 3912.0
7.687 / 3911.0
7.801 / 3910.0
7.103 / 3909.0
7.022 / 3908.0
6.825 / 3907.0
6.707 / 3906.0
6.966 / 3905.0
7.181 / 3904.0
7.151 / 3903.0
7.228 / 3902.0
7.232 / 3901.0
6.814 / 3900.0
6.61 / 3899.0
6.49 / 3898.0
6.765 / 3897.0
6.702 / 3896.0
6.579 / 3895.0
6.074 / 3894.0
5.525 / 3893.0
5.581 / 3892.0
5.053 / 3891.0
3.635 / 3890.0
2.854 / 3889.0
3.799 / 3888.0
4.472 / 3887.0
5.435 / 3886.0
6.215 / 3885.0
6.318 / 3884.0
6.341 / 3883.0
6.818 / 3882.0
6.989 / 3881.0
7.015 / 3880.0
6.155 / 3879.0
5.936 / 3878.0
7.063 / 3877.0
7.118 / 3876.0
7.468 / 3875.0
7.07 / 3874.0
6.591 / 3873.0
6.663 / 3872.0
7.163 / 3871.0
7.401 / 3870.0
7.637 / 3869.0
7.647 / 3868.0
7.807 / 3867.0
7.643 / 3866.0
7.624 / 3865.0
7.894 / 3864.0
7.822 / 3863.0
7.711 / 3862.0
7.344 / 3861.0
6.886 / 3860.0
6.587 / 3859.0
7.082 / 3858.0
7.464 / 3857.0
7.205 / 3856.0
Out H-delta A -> 4.2 angstroms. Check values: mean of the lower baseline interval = 7.5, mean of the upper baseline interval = 7.47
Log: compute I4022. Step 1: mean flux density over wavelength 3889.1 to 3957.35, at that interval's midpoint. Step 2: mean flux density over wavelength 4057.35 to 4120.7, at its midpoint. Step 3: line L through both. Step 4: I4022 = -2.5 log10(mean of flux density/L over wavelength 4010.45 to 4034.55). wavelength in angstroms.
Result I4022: -0.15 mag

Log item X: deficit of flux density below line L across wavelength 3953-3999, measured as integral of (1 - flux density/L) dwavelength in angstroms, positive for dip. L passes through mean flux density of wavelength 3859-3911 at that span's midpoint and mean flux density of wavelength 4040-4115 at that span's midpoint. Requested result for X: 3.5 angstroms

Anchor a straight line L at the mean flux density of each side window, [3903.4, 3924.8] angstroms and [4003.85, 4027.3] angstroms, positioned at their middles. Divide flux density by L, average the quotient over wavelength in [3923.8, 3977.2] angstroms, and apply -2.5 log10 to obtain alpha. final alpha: 0.29 mag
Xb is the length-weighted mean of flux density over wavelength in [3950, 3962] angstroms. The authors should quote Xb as 6.93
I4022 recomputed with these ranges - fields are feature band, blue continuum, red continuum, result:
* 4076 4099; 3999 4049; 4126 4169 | 0.078 mag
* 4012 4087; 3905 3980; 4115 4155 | -0.109 mag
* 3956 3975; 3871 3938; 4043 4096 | 0.302 mag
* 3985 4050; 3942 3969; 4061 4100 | -0.139 mag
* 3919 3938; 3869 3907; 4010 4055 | 0.213 mag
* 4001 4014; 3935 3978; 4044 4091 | -0.179 mag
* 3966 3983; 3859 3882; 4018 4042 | 0.424 mag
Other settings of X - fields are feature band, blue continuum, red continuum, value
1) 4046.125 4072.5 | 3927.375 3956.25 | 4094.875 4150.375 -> -4.23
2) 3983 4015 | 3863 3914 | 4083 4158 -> -3.81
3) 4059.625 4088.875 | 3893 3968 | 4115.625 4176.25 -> -1.05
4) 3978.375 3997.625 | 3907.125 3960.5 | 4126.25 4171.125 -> -1.66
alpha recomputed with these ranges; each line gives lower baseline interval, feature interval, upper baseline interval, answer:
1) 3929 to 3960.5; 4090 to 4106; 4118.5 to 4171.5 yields 0.21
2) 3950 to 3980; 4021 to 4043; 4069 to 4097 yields -0.16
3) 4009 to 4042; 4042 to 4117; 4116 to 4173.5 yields 0.09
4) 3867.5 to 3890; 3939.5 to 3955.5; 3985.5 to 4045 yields -0.01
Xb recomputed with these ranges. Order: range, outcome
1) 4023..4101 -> 7.39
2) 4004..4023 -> 7.91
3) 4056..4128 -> 7.03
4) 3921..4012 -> 6.47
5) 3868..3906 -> 6.35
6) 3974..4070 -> 7.58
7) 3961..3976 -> 4.56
